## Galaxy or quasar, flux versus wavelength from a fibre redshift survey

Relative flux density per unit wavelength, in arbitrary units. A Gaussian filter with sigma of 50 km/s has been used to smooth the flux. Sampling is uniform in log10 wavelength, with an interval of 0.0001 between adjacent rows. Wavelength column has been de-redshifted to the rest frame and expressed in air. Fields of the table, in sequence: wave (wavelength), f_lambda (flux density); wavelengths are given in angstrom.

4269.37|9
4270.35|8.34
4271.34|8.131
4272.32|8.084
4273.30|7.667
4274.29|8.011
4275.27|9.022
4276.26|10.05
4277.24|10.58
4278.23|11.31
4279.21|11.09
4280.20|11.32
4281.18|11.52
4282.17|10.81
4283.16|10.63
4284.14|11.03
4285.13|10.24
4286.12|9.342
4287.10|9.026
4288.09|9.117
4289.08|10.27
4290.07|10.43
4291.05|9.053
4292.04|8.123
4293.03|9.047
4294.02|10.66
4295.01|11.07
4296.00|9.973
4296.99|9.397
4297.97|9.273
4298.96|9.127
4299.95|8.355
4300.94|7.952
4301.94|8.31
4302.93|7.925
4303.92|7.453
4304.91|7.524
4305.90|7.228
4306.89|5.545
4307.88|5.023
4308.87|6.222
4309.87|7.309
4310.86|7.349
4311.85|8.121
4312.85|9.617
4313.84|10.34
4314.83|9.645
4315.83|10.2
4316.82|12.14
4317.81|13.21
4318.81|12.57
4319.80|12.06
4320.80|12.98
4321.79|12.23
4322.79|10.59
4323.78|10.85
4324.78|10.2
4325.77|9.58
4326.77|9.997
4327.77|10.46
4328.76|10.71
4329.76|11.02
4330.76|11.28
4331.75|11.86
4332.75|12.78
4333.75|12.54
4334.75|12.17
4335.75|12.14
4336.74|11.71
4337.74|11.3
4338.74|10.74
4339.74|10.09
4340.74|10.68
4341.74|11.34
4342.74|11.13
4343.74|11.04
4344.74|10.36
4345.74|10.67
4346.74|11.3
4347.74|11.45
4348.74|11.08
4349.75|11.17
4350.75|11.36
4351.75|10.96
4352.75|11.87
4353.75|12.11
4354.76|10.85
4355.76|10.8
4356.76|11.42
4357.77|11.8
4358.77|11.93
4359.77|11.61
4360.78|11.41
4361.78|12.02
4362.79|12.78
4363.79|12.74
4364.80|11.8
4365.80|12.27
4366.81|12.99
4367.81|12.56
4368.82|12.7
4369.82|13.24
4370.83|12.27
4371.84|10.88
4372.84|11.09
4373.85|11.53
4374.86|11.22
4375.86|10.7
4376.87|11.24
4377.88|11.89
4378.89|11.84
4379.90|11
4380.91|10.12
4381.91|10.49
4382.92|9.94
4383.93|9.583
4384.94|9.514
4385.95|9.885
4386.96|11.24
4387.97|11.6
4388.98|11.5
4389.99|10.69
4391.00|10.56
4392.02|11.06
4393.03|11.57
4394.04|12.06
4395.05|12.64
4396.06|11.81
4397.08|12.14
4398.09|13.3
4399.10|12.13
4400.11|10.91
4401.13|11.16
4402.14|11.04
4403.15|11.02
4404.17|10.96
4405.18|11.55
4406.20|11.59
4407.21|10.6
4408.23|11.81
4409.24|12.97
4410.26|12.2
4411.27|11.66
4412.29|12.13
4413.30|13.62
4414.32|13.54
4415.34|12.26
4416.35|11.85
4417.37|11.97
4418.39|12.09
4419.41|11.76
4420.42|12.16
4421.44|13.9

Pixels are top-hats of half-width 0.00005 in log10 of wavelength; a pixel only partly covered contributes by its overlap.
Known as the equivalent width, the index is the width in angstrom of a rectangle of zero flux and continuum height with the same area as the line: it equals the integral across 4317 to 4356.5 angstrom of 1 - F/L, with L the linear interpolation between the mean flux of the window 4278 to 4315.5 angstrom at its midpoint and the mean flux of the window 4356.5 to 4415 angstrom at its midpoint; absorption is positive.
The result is -4.3 angstrom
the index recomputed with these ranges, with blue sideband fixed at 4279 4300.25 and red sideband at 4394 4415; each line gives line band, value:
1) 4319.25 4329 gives -0.40 angstrom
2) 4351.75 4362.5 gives -0.44 angstrom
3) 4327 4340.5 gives -0.87 angstrom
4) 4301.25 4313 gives 3.45 angstrom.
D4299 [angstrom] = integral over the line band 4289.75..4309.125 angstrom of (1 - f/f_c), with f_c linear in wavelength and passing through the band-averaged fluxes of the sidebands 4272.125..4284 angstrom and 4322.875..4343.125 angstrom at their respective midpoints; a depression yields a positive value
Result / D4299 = 3.9 angstrom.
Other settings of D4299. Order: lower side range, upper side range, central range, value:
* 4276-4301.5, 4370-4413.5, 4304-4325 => 1.6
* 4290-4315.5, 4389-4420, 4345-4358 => -1.6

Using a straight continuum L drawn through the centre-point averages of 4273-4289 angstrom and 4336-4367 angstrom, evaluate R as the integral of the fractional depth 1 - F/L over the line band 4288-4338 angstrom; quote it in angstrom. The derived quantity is 3.9 angstrom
